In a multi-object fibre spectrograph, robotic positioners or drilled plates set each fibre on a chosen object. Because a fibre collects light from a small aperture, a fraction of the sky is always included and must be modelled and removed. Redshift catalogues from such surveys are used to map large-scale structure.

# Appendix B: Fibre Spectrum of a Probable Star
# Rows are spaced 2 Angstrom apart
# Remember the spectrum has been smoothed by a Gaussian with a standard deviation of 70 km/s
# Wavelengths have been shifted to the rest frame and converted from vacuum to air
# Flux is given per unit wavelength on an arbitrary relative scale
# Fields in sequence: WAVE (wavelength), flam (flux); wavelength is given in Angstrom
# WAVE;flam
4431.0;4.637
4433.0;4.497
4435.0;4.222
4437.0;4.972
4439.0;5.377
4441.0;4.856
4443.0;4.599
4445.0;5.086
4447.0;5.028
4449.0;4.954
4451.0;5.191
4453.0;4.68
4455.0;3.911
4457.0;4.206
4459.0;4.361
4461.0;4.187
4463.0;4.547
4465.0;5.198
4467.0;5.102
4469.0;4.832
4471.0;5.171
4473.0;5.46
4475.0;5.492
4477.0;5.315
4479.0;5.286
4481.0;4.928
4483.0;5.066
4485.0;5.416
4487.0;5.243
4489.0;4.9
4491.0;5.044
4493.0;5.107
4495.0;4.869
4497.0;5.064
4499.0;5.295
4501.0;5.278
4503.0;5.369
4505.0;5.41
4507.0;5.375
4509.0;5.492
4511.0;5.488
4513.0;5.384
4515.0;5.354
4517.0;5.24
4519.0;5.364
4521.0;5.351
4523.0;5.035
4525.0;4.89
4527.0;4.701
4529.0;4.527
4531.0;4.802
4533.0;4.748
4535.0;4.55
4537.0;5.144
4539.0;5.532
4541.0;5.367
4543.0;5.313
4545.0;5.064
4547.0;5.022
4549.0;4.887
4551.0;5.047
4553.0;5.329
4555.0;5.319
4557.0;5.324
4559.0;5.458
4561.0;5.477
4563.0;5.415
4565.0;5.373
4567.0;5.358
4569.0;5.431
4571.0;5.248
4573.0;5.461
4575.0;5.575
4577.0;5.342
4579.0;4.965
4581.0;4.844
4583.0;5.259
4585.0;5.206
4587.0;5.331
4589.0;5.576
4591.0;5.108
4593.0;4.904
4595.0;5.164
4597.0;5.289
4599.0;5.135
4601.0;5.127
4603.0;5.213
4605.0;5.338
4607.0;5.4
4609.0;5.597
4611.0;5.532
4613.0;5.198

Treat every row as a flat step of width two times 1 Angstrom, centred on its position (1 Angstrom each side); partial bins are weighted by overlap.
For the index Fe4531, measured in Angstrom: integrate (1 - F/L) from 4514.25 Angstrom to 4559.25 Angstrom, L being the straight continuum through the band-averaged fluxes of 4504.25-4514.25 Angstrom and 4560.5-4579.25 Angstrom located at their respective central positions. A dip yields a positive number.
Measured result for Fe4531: 2.58 Angstrom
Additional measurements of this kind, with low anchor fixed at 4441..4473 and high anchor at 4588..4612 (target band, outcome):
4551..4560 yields -0.4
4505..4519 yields -1.2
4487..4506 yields -1.0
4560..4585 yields -0.6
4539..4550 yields -0.2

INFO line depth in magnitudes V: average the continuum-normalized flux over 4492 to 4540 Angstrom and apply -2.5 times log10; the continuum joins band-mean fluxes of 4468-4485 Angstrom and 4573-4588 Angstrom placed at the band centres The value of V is 0.02 mag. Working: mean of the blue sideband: 5.21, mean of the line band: 5.14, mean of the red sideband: 5.23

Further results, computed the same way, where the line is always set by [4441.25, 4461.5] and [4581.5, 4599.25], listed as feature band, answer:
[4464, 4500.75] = -0.09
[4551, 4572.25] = -0.06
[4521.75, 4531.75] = 0.03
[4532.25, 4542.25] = -0.02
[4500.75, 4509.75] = -0.11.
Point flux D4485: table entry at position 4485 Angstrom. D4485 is 5.416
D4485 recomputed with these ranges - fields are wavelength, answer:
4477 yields 5.315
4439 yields 5.377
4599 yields 5.135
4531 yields 4.802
